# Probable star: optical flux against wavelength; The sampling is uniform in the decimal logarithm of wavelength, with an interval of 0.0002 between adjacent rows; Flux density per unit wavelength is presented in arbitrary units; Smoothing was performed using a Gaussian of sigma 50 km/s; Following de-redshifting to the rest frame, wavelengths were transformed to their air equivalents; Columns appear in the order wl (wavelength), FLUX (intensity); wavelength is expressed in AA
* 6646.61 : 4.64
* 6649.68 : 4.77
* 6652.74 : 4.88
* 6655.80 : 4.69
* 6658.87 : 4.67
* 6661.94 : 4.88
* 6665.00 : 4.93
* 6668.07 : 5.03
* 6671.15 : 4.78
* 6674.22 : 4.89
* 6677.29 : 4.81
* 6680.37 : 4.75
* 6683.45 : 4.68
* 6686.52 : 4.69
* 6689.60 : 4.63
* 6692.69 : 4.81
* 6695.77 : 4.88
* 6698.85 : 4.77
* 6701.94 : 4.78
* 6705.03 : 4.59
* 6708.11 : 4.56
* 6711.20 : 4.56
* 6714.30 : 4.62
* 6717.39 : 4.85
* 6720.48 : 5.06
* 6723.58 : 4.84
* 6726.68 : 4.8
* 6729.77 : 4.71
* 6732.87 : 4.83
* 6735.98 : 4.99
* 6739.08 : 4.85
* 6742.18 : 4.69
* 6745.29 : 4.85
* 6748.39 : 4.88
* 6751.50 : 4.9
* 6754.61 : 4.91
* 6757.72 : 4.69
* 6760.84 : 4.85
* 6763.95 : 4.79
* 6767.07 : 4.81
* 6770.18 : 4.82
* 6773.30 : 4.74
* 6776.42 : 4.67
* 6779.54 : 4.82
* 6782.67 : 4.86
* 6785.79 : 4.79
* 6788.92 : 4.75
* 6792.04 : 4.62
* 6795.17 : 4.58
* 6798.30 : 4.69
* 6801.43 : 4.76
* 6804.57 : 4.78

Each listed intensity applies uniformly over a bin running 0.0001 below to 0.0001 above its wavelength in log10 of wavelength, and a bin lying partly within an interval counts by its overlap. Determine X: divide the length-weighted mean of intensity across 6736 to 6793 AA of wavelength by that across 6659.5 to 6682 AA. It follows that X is 0.99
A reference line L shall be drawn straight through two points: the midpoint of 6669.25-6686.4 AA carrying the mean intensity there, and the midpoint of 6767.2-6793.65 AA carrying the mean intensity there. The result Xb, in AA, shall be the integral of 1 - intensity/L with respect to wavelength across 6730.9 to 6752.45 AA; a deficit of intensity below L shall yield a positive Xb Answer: -0.4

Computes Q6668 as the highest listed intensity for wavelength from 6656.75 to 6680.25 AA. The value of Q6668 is 5.03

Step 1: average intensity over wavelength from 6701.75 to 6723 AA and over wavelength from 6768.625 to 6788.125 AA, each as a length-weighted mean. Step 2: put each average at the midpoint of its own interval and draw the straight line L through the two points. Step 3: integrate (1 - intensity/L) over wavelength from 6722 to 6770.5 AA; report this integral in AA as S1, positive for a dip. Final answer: -0.8 AA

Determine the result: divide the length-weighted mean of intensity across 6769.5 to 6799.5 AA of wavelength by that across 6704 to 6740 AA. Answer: 0.99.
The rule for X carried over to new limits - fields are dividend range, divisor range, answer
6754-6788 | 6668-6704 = 1.00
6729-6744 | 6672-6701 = 1.01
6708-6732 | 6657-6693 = 0.99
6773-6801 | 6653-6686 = 0.98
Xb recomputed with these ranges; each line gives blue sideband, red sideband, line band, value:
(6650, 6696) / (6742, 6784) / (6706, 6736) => 0.2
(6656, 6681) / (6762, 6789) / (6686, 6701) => 0.2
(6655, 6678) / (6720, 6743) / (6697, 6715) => 0.7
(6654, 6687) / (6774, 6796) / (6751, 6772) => -0.3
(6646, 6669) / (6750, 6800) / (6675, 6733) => 0.6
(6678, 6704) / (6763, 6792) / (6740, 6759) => -0.2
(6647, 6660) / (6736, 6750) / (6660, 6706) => -0.2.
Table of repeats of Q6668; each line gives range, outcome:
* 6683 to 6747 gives 5.06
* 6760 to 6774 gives 4.85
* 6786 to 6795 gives 4.75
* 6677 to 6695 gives 4.81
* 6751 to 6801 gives 4.91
